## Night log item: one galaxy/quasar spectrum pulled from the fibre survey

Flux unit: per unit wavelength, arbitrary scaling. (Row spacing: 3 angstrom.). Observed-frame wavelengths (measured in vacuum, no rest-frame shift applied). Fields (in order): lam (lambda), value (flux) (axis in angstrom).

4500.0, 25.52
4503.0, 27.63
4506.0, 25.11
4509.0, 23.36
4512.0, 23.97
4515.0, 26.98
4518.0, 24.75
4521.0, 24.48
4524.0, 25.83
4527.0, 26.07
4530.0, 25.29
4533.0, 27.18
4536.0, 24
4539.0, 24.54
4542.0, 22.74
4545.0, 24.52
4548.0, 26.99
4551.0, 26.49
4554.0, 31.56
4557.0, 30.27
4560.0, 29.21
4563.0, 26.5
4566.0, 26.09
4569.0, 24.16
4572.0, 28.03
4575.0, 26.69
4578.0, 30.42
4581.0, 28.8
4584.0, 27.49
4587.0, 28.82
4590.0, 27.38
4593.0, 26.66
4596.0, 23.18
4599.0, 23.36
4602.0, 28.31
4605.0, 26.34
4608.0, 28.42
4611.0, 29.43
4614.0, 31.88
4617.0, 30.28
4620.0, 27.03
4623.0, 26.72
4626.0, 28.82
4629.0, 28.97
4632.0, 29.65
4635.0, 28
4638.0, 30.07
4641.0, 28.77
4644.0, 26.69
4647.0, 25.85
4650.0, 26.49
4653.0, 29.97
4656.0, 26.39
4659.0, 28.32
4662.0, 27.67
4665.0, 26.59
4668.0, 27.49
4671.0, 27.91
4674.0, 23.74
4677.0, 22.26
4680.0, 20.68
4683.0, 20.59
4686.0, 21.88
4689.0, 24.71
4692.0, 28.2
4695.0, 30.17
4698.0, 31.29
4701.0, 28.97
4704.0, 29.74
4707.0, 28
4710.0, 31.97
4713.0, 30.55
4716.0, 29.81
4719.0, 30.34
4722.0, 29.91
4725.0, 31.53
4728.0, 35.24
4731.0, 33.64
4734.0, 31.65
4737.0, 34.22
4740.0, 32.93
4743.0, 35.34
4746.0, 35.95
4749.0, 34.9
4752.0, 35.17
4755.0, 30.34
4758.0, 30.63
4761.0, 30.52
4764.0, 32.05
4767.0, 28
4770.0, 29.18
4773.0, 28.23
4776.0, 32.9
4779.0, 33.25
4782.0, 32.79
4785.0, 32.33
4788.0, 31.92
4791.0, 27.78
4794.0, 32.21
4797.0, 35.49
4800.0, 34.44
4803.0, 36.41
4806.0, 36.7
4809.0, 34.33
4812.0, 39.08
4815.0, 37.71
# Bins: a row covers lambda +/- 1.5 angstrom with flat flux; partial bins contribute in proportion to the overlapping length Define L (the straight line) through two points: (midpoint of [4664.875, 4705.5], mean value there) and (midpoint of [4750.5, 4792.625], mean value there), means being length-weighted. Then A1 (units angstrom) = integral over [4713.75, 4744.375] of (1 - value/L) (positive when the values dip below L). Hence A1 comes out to -4.1 angstrom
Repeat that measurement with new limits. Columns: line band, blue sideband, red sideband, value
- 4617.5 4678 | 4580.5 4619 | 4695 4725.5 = 2.7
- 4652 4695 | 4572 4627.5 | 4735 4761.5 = 7.0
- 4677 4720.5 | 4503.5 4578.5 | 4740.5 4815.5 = 4.7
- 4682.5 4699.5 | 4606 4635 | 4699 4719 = 1.9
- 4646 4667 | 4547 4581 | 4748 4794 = 1.5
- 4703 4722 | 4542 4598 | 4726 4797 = 0.6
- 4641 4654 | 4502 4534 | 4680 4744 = 0.5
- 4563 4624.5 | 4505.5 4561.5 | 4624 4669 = -0.9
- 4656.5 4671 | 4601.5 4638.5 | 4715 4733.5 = 1.2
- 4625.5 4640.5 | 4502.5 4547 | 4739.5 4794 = -0.5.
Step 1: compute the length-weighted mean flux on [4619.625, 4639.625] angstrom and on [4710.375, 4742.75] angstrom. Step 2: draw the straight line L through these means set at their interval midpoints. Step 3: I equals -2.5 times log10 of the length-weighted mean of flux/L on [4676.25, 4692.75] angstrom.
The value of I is 0.32 mag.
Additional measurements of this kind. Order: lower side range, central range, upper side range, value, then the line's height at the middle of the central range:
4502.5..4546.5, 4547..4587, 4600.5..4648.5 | -0.06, 26.5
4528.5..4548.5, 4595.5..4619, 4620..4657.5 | -0.03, 27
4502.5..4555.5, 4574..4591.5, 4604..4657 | -0.05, 27.1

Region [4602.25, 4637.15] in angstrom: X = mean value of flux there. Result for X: 28.7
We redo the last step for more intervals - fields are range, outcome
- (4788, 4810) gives 33.8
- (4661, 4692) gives 24.5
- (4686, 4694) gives 25.8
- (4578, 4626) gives 27.7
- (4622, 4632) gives 28.5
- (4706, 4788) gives 31.9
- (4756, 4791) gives 30.9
